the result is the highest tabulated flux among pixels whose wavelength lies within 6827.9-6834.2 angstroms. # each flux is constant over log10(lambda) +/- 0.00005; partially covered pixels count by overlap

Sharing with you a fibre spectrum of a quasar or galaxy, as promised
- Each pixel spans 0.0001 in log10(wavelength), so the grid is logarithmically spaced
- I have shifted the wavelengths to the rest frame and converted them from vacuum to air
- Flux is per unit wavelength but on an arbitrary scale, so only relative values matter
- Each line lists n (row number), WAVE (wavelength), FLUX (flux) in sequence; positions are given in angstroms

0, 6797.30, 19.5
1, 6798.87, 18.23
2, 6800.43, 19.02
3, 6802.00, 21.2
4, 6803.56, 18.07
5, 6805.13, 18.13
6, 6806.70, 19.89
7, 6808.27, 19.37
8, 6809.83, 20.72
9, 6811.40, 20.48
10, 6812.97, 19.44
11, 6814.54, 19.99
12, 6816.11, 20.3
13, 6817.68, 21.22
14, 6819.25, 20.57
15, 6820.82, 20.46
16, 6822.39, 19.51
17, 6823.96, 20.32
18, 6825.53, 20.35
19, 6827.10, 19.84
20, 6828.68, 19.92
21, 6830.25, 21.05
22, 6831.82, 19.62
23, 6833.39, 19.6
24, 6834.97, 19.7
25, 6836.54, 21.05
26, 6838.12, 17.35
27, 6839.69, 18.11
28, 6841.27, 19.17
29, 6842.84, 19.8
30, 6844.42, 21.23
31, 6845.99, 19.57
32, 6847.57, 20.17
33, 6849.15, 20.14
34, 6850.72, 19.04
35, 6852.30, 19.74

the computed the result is 21.05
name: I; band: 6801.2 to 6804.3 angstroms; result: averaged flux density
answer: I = 19.7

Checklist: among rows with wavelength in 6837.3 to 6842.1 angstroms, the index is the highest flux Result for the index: 19.17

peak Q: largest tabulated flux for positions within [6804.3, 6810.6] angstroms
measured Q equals 20.72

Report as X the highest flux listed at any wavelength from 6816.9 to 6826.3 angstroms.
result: 21.22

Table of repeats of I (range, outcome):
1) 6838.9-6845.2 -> 19.6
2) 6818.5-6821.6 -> 20.5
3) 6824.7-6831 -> 20.3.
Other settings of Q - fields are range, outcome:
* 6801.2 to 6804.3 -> 21.2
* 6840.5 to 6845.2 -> 21.23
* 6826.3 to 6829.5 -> 19.92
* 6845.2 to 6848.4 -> 20.17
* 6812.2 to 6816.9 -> 20.3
